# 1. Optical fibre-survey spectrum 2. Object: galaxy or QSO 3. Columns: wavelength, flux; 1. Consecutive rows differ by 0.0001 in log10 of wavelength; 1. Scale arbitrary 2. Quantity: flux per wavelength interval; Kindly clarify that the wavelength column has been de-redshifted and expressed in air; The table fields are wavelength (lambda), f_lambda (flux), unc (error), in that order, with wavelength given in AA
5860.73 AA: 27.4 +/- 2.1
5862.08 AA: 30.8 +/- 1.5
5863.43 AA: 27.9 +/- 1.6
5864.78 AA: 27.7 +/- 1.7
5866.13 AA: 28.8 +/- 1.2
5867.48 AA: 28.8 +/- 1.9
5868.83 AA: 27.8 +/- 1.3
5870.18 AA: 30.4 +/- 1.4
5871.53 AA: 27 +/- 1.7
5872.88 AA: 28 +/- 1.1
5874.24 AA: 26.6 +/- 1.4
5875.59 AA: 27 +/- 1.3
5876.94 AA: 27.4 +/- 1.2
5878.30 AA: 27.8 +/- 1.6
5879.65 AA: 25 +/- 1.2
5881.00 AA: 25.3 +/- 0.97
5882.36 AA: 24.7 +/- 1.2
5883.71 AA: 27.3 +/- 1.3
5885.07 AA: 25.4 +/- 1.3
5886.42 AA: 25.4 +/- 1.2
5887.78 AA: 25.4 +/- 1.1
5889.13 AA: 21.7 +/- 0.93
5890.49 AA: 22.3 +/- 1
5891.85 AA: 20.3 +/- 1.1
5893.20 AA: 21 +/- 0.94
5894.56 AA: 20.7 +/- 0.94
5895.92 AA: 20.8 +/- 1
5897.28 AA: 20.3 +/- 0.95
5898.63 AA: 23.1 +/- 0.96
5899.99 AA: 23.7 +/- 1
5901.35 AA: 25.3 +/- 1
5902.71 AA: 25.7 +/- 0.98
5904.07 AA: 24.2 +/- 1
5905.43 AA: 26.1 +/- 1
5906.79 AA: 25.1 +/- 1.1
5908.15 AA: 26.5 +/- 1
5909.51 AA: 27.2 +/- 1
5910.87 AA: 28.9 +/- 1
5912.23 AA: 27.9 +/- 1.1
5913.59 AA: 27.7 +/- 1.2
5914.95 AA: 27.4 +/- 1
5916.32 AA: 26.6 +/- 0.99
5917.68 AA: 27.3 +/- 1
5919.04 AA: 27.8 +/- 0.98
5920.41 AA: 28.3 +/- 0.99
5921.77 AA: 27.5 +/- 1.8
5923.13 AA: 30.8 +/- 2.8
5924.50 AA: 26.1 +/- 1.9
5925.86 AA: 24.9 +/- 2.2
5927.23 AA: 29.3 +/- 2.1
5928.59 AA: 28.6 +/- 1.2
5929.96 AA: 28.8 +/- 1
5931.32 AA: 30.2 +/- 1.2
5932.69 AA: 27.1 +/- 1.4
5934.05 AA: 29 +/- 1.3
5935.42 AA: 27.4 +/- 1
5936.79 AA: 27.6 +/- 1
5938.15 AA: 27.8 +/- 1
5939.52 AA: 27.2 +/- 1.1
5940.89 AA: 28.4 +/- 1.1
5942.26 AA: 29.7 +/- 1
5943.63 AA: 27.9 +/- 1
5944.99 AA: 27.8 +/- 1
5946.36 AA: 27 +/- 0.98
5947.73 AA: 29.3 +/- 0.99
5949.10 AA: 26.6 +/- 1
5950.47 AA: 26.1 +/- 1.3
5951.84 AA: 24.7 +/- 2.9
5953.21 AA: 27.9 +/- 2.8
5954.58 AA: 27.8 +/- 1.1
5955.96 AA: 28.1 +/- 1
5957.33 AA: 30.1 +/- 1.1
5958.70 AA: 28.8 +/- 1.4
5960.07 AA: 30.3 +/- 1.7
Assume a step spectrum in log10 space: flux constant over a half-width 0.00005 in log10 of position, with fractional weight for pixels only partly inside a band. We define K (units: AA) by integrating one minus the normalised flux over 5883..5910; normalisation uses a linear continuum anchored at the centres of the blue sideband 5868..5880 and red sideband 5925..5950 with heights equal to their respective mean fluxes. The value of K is 3.75 AA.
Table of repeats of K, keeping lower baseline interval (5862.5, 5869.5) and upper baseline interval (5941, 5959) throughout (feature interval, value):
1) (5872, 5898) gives 3.5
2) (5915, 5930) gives 0.1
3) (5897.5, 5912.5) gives 1.3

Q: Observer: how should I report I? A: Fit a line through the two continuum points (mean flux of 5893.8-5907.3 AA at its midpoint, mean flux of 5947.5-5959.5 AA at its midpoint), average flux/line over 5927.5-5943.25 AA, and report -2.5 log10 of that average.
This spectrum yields -0.09 mag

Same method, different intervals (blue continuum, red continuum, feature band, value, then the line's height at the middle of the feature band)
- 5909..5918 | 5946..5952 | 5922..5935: -0.038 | 27.3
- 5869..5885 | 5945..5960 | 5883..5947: 0.045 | 27.3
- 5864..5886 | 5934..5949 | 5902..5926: 0.024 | 27.7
